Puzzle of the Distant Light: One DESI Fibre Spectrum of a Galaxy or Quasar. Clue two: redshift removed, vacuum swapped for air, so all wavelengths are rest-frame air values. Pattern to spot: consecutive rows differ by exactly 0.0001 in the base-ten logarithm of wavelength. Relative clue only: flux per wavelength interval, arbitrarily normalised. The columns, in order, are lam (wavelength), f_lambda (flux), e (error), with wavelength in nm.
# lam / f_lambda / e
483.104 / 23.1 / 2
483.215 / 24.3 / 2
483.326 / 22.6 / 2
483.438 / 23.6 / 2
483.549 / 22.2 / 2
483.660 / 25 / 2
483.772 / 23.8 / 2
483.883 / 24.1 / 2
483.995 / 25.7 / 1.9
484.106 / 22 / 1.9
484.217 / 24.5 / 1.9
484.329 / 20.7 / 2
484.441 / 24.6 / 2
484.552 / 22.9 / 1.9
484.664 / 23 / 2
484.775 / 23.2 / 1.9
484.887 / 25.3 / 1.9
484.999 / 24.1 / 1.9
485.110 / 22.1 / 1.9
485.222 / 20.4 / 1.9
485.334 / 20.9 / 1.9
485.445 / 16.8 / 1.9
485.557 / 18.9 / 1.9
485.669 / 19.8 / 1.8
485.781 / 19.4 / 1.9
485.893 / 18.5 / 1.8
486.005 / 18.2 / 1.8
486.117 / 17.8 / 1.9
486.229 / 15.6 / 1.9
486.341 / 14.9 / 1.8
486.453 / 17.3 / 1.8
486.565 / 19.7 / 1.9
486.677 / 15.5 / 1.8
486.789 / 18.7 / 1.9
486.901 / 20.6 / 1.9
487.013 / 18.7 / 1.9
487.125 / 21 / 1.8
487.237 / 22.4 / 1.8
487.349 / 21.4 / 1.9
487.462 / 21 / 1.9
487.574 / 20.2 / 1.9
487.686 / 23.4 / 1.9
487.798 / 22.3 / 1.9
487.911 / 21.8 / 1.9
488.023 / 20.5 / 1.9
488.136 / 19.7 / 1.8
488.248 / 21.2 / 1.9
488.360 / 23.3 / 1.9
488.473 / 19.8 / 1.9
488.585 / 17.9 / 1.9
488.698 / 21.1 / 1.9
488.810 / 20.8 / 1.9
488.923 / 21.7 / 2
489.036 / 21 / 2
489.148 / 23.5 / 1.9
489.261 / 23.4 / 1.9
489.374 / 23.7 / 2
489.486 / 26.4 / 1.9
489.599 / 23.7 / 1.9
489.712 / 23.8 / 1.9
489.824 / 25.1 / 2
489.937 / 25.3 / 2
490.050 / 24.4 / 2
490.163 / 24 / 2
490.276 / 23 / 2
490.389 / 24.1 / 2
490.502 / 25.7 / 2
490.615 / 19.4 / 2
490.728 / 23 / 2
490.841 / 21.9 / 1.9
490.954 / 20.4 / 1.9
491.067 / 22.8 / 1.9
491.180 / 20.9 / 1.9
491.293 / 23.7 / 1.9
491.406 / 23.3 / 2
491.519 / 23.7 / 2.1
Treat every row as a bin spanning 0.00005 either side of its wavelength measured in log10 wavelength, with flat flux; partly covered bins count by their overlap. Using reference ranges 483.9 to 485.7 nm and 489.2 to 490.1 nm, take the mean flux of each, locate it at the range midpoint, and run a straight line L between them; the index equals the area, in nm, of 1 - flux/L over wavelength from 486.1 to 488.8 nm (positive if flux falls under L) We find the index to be 0.415 nm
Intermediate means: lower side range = 22.3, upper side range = 24.5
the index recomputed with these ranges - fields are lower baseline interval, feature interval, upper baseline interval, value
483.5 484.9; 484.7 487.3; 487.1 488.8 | 0.33 nm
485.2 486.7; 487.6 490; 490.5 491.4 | -0.23 nm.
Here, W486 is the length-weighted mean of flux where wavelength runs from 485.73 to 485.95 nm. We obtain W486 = 18.9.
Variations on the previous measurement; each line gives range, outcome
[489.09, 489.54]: 24.3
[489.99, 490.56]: 24.2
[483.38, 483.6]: 22.9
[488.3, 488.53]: 21.6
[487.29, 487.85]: 21.7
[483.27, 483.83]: 23.4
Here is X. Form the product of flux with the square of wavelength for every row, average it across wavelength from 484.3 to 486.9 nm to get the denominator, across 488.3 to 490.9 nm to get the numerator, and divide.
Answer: 1.2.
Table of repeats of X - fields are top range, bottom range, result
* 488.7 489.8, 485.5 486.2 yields 1.26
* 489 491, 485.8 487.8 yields 1.24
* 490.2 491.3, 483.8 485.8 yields 1.04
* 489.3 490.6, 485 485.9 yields 1.24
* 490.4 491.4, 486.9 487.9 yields 1.07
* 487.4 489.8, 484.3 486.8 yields 1.12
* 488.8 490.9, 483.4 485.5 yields 1.05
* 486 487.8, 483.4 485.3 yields 0.84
